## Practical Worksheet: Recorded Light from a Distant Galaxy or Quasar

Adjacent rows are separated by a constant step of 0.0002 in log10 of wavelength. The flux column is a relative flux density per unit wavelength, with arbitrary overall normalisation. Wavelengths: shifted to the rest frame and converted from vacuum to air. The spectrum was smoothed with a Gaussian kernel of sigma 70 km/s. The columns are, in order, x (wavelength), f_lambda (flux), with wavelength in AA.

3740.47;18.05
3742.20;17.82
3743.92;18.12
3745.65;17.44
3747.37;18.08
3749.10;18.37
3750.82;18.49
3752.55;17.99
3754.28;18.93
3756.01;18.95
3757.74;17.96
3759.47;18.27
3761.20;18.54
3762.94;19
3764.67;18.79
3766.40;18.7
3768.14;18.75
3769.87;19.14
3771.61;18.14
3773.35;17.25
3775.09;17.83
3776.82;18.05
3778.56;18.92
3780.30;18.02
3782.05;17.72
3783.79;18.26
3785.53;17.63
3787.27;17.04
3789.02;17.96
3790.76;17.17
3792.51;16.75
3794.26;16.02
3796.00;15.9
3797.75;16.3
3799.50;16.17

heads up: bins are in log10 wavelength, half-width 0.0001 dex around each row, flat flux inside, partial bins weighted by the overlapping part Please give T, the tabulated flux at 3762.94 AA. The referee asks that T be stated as 19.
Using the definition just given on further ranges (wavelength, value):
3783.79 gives 18.26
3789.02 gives 17.96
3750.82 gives 18.49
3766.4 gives 18.7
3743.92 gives 18.12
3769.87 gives 19.14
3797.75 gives 16.3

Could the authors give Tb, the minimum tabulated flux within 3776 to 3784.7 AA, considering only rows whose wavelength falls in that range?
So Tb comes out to 17.72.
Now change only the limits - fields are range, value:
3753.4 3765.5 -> 17.96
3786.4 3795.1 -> 16.02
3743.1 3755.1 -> 17.44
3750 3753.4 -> 17.99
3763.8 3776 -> 17.25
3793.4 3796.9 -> 15.9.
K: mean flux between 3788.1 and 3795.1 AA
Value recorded 17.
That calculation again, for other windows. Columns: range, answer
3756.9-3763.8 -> 18.4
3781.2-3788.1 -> 17.7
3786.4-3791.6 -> 17.4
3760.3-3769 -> 18.7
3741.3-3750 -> 18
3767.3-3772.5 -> 18.7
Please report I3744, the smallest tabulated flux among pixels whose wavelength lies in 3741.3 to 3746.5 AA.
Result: 17.44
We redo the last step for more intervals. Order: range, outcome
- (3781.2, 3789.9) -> 17.04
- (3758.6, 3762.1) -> 18.27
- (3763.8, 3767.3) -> 18.7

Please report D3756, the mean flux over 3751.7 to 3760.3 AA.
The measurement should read 18.4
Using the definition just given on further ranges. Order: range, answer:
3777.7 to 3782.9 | 18.2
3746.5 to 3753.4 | 18.2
